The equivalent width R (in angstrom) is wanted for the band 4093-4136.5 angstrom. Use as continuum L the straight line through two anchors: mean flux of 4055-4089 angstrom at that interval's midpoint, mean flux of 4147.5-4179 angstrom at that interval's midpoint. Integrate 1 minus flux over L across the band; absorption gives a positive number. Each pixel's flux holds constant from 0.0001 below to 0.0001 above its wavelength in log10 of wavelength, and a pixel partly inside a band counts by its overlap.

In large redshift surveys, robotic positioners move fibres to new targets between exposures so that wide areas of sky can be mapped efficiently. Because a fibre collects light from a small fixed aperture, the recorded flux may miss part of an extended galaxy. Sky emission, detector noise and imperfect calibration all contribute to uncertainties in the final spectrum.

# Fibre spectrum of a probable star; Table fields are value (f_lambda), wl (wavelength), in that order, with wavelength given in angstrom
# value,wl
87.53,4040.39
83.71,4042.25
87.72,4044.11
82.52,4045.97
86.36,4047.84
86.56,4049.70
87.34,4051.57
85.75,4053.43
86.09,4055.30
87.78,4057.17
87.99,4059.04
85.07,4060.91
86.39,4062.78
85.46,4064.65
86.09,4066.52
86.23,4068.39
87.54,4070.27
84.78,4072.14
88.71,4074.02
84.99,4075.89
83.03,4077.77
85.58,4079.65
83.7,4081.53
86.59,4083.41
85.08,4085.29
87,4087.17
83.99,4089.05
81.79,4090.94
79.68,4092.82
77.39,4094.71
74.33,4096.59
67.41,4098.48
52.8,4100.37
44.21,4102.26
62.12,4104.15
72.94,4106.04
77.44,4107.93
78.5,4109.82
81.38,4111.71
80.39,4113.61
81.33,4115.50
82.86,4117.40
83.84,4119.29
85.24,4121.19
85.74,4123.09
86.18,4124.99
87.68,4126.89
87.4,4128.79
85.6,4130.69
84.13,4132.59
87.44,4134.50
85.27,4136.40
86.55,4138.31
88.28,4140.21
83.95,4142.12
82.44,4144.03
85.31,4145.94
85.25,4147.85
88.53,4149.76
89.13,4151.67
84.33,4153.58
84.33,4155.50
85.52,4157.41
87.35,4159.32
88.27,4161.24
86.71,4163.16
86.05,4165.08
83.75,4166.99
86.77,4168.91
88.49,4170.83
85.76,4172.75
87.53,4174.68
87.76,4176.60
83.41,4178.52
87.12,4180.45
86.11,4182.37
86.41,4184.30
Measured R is 4.2 angstrom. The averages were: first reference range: 86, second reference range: 86.5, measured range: 77.8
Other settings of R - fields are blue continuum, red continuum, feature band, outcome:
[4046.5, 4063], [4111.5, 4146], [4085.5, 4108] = 3.58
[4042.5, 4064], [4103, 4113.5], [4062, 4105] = 0.32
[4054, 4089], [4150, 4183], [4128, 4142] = 0.01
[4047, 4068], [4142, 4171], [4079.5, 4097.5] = 0.82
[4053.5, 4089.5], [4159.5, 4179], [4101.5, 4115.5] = 2.29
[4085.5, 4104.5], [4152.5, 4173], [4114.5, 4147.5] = -2.42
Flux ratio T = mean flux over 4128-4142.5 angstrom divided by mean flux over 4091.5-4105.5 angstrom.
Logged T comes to 1.3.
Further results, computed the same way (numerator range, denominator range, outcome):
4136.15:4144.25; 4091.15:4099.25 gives 1.13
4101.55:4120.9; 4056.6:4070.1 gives 0.87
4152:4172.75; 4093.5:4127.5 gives 1.14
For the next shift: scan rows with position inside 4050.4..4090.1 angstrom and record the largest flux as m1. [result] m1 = 88.71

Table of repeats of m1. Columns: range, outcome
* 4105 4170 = 89.13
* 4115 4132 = 87.68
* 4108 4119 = 82.86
